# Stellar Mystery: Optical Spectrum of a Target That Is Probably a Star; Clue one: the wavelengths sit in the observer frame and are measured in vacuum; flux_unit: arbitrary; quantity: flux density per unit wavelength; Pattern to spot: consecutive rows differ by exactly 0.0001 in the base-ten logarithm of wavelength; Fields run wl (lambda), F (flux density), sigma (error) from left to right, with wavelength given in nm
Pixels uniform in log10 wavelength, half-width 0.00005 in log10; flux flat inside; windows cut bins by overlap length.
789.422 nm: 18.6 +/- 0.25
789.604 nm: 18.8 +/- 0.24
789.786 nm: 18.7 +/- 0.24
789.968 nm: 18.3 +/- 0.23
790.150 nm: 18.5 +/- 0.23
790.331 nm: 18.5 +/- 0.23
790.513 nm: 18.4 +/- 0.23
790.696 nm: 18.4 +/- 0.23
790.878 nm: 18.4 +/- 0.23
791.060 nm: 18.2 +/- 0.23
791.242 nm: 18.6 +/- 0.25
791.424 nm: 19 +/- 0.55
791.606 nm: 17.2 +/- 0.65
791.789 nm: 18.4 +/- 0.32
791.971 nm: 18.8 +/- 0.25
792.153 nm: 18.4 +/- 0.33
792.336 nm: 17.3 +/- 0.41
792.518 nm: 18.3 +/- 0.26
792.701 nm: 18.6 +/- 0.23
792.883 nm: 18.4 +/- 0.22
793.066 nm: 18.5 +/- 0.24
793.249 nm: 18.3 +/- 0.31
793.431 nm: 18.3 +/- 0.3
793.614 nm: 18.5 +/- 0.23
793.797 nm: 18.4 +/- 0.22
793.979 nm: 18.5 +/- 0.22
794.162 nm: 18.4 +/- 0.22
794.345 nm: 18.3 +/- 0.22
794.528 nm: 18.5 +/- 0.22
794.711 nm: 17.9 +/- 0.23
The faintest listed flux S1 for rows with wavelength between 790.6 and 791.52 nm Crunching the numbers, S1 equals 18.2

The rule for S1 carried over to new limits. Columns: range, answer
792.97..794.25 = 18.3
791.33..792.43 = 17.2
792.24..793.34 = 17.3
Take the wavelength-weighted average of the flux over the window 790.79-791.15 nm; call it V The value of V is 18.3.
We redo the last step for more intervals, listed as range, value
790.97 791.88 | 18.3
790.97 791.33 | 18.4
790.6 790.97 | 18.4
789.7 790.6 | 18.5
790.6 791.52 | 18.5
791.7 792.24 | 18.6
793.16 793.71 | 18.4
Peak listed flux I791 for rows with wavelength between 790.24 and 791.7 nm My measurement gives 19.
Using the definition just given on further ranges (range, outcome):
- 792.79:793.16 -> 18.5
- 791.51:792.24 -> 18.8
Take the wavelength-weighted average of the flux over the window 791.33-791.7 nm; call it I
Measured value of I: 18.1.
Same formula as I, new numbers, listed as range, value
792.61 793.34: 18.5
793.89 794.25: 18.4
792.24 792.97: 18.1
